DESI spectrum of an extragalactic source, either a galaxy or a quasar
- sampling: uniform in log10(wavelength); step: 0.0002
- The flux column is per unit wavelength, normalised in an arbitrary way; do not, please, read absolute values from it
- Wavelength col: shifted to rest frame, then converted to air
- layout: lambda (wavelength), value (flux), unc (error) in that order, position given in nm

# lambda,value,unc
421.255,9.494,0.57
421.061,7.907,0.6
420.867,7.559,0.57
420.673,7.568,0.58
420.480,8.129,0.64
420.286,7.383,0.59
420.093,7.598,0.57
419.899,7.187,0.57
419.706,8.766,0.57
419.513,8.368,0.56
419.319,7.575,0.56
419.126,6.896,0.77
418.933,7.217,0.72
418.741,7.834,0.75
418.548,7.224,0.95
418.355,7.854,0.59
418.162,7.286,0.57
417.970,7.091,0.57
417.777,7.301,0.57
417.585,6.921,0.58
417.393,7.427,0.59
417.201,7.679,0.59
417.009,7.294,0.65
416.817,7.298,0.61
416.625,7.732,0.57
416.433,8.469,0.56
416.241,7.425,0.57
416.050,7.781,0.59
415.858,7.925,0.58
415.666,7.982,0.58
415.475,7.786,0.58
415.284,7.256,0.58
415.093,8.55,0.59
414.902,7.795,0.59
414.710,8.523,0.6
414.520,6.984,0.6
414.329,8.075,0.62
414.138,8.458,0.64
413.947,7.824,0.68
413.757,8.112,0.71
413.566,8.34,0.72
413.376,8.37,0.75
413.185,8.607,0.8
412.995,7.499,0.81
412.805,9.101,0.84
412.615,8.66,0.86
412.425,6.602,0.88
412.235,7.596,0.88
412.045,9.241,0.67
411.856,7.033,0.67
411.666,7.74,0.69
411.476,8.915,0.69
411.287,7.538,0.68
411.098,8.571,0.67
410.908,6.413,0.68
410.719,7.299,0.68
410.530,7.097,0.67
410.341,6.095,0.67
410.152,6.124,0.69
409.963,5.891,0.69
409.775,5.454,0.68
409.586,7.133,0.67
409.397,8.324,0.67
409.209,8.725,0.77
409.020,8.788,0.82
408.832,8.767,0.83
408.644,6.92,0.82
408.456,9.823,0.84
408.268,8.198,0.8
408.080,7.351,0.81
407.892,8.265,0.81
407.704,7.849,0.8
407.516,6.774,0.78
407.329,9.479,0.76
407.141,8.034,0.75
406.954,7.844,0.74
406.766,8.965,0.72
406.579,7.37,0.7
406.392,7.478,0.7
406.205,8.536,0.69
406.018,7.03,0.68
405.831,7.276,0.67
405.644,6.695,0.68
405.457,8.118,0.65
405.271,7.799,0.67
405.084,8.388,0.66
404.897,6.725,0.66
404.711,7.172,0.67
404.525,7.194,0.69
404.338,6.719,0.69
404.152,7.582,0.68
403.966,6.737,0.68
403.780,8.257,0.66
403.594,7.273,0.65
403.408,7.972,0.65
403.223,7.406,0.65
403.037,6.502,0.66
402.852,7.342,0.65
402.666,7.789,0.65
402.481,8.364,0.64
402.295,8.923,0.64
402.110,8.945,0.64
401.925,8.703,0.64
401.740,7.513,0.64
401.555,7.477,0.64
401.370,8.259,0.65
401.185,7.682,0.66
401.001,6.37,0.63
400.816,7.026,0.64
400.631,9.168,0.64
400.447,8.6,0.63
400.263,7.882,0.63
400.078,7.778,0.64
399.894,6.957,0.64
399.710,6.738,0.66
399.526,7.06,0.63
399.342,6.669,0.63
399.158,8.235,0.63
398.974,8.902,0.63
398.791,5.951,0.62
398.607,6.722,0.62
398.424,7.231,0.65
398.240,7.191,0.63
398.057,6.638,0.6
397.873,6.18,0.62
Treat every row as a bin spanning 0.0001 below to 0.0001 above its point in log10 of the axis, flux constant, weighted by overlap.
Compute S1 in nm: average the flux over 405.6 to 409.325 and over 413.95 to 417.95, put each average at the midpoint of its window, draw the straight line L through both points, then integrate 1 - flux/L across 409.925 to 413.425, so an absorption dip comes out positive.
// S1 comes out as 0.113 nm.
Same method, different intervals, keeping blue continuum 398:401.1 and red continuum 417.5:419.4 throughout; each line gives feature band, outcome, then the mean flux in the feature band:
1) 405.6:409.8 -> -0.33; 7.93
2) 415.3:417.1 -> -0.10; 7.72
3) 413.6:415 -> -0.12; 7.98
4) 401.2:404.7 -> -0.16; 7.7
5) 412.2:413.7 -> -0.16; 8.12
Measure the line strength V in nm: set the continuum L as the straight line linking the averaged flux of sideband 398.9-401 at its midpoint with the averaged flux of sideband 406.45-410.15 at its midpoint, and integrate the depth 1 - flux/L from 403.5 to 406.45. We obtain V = 0.13 nm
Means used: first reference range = 7.66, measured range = 7.43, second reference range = 7.84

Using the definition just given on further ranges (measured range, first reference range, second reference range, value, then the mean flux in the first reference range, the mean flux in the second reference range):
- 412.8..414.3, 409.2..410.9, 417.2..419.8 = -0.240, 6.79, 7.53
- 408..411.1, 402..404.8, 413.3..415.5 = 0.158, 7.62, 8.01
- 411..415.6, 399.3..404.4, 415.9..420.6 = -0.272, 7.65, 7.58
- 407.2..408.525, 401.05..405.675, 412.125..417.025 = -0.075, 7.66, 7.94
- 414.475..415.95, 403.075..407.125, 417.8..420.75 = -0.059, 7.55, 7.59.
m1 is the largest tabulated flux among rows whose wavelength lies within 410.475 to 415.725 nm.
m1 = 9.241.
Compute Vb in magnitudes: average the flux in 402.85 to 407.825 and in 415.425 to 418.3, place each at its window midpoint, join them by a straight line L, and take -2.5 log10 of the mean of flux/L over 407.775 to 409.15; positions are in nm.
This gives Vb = -0.10 mag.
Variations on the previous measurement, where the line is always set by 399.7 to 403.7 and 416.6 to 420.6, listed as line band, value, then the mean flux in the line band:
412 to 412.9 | -0.08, 8.18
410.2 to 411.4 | 0.07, 7.16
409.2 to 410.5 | 0.14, 6.71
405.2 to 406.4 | 0.02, 7.57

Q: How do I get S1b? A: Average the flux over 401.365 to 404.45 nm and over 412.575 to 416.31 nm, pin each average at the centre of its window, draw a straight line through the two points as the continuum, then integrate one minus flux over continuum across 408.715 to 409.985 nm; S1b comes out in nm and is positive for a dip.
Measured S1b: 0.039 nm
